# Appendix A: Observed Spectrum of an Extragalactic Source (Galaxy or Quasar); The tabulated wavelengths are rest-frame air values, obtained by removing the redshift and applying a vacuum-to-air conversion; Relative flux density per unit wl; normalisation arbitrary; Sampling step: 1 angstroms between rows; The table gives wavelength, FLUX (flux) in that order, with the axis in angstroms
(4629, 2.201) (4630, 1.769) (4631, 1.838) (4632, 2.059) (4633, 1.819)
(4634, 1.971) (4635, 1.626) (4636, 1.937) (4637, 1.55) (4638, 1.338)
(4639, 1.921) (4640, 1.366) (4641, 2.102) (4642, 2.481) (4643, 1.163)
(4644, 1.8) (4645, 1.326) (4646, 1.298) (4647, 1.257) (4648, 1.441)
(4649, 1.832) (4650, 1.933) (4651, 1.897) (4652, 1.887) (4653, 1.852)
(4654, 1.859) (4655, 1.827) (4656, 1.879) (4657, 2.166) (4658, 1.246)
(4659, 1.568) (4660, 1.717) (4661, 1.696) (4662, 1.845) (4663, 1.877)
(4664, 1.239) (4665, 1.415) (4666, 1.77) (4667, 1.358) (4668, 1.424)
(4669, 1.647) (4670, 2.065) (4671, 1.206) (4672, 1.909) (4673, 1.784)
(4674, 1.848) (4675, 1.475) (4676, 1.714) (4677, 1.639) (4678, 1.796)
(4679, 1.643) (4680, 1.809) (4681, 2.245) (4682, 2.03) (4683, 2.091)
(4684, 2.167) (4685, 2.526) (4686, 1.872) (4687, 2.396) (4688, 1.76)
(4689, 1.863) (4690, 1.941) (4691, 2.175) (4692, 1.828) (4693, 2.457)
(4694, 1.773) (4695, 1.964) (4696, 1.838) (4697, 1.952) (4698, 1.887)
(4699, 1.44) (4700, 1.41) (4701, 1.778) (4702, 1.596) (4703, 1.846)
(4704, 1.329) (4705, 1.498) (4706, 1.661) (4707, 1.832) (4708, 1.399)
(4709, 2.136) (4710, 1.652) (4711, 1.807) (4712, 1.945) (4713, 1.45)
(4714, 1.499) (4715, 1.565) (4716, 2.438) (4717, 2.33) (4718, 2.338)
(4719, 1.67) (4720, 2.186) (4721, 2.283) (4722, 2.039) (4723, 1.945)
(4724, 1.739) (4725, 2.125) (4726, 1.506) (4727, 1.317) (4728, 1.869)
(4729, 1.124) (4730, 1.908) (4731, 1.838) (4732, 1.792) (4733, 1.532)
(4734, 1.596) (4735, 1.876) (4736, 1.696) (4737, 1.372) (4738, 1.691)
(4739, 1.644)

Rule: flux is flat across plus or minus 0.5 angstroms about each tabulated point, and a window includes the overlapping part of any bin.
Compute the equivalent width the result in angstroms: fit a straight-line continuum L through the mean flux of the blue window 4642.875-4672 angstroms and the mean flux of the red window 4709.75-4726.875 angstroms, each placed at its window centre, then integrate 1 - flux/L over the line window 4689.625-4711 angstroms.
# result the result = 0.5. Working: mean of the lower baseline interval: 1.65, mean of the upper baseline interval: 1.9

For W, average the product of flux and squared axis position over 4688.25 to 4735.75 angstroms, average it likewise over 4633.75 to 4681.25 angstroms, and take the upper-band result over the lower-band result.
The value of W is 1.09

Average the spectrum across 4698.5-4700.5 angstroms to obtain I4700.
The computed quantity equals 1.42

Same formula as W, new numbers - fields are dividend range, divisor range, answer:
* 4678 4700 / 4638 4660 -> 1.17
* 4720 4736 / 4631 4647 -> 1.08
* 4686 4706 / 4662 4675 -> 1.13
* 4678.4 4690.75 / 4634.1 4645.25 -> 1.21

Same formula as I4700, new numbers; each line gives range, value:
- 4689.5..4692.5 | 1.98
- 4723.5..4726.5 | 1.79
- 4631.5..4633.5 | 1.94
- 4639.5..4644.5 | 1.78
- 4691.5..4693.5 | 2.14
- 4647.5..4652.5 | 1.8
